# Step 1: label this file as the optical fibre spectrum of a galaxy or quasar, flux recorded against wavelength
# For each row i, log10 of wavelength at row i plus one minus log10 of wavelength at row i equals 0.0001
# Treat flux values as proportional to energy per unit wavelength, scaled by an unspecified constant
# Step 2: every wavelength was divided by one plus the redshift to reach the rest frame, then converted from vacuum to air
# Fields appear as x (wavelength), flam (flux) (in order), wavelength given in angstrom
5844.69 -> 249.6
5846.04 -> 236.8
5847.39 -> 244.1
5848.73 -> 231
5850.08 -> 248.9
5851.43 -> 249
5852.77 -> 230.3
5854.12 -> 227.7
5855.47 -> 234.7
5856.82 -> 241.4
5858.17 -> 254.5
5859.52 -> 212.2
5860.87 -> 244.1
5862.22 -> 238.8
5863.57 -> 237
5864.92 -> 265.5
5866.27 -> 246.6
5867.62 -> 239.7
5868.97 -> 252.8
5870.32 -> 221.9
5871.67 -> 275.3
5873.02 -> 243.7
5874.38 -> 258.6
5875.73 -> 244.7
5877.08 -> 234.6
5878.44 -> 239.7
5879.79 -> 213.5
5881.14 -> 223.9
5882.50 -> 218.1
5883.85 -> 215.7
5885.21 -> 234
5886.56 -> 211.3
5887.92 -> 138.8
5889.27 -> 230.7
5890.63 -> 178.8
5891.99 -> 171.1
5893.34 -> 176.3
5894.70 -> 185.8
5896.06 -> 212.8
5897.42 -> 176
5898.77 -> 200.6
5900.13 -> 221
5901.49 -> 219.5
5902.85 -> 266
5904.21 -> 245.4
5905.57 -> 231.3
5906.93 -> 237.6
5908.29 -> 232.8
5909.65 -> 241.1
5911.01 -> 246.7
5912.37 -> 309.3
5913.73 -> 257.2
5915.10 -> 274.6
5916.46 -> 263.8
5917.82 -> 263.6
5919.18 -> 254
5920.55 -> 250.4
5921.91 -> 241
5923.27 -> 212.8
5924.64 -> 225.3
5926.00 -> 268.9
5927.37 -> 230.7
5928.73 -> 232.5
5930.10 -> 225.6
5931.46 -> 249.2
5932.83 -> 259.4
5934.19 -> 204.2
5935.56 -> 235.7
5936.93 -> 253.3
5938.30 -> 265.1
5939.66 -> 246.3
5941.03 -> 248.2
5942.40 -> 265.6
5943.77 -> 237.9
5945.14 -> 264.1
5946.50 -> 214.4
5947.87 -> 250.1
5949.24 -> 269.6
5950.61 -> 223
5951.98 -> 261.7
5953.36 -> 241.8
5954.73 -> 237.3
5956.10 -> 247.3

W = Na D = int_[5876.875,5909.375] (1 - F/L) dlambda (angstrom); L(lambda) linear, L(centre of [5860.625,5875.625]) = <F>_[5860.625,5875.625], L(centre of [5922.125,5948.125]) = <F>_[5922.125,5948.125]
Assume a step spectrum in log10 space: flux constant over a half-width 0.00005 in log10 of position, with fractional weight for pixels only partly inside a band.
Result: 4.3 angstrom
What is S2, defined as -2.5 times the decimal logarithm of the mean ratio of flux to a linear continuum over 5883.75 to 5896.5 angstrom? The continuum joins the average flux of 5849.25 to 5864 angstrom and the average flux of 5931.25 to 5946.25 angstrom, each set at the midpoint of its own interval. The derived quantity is 0.24 mag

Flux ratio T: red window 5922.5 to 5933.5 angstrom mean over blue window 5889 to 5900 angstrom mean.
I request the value 1.24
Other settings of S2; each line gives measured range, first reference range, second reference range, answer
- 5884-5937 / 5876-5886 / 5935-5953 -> 0.03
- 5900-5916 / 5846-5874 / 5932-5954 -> -0.02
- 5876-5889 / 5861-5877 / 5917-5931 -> 0.14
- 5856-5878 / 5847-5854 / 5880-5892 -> -0.10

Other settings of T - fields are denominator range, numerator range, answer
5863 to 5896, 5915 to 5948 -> 1.10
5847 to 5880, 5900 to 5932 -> 1.02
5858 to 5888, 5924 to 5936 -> 1.01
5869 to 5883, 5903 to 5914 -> 1.05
